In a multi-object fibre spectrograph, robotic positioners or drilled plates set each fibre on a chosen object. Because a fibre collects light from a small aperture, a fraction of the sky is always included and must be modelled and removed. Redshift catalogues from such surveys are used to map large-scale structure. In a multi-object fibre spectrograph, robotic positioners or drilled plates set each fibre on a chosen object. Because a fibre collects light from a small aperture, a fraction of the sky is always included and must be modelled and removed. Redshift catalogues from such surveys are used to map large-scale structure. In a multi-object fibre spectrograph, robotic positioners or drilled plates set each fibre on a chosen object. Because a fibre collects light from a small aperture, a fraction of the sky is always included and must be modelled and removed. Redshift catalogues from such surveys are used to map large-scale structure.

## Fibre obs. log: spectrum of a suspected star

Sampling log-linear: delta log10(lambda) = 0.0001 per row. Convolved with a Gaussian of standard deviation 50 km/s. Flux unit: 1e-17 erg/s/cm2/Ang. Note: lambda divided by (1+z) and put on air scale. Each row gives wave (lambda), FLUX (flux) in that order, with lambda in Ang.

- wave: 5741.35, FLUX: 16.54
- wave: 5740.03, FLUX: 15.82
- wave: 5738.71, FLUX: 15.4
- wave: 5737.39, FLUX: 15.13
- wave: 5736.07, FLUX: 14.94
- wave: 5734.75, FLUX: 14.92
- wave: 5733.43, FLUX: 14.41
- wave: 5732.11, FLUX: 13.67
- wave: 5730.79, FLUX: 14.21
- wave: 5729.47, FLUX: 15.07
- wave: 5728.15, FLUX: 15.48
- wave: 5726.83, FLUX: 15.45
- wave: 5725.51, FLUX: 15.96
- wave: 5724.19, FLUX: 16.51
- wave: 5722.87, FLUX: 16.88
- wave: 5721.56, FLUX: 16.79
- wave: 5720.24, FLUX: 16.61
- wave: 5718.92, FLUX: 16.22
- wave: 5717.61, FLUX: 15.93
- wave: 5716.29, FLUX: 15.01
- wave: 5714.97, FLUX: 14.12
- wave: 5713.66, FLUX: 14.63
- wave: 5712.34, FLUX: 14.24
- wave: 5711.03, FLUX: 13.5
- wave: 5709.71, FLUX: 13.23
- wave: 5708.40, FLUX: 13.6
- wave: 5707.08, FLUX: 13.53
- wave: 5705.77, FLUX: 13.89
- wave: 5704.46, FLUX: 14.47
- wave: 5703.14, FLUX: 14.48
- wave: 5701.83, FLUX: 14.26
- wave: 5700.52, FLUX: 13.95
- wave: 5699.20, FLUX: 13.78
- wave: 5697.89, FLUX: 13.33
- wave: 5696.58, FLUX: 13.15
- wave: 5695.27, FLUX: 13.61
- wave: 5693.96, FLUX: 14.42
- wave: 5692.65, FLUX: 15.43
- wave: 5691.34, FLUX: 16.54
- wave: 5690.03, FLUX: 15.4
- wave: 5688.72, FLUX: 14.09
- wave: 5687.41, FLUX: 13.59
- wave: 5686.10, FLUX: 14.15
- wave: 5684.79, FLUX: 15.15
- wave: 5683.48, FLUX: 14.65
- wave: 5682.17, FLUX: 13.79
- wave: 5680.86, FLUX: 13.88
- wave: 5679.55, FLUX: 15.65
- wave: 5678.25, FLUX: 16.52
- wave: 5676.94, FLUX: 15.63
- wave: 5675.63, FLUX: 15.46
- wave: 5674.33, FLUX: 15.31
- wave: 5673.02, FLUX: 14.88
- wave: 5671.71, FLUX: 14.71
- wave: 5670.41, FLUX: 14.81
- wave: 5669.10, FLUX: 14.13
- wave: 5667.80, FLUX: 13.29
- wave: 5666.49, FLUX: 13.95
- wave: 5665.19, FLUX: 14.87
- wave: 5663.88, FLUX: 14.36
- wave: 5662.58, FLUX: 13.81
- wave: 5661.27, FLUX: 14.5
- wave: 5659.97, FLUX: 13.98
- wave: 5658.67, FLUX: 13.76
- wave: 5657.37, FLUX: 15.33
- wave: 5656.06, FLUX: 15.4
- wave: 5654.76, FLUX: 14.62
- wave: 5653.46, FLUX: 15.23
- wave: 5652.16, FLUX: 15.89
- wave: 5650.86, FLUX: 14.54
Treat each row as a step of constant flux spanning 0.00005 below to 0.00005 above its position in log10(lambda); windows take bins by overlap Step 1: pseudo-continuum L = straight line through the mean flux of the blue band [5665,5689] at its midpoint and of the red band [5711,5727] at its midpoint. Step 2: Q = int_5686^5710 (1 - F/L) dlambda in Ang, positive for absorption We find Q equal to 1.5 Ang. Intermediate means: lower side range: 14.7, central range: 14.2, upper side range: 15.6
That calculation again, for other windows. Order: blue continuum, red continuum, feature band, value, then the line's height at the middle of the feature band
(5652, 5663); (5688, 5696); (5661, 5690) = 0.35 Ang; 14.8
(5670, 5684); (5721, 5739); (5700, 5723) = 0.81 Ang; 15.2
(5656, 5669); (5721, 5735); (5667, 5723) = 0.68 Ang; 14.8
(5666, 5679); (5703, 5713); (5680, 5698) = -0.02 Ang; 14.4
